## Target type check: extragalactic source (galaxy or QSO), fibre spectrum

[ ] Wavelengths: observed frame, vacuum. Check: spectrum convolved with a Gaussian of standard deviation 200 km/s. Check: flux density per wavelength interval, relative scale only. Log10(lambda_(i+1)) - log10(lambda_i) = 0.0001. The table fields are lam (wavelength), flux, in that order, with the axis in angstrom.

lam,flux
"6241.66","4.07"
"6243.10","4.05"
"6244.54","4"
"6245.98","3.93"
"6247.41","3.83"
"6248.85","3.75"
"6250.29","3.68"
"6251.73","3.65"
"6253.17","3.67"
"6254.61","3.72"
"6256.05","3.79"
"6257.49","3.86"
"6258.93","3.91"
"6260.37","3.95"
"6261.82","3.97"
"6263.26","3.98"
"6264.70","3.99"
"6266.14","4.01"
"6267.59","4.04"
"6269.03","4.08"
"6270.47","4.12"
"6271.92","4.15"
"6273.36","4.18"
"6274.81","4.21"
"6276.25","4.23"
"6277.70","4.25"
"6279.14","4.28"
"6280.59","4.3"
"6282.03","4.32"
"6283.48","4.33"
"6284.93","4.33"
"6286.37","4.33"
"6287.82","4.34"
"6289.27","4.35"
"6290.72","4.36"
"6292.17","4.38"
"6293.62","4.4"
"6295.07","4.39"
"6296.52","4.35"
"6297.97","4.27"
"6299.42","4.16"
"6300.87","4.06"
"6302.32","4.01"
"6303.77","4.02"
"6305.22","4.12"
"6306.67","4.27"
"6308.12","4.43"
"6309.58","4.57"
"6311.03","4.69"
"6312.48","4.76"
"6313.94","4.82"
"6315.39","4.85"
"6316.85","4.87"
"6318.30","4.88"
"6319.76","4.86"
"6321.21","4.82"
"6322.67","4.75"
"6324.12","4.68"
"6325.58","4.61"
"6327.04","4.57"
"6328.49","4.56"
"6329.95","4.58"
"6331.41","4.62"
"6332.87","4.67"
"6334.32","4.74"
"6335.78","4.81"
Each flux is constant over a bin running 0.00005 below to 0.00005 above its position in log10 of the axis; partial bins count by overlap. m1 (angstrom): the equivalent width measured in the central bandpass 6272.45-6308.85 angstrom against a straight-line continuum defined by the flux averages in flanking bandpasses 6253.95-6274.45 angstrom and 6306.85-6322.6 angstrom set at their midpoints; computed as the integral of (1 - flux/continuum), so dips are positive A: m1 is 0.9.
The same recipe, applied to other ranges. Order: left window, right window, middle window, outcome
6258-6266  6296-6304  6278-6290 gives -0.7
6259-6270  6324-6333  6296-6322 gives -0.4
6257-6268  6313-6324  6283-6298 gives 0.1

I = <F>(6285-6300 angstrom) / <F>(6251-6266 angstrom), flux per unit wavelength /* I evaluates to 1.1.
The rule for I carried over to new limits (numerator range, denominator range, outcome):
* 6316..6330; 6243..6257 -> 1.24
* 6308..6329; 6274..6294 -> 1.10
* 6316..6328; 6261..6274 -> 1.17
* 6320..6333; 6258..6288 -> 1.12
